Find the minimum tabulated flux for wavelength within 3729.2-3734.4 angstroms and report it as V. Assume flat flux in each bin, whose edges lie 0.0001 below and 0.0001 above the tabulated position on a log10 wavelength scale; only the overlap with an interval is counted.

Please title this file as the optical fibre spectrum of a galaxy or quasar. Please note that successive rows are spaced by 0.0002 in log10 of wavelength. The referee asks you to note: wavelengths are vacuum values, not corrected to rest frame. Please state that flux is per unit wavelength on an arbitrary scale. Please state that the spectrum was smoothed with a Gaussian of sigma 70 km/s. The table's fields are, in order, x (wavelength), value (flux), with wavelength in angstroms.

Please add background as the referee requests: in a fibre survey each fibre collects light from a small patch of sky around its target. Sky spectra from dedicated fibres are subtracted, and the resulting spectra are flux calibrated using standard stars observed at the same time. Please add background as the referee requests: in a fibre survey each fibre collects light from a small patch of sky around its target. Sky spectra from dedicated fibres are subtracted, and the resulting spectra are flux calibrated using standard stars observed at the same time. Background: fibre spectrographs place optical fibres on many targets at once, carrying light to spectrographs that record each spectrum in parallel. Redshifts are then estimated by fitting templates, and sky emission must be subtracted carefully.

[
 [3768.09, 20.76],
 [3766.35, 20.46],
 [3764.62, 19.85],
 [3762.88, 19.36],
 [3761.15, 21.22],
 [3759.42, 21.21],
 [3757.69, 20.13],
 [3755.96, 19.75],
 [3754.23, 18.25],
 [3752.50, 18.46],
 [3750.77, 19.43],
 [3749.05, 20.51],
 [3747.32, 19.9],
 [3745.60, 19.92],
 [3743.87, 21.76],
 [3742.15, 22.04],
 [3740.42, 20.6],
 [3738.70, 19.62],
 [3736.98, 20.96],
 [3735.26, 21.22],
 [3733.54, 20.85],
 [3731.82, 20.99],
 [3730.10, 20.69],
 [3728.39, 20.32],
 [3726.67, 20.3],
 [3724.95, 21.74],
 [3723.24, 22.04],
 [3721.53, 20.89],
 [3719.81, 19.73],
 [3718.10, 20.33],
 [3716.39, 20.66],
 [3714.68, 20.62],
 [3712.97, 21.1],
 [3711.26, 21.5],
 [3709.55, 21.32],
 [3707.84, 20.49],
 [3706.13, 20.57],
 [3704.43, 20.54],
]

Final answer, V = 20.69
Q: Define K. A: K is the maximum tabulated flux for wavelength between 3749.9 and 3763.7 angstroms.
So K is 21.22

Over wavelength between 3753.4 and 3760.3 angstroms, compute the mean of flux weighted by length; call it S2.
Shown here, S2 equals 19.9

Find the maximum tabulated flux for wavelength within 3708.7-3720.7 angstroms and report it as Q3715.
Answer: 21.5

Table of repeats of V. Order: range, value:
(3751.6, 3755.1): 18.25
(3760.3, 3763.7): 19.36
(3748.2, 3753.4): 18.46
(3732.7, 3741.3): 19.62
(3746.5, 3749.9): 19.9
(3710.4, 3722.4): 19.73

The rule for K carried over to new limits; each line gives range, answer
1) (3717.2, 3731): 22.04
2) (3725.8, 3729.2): 20.32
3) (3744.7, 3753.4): 20.51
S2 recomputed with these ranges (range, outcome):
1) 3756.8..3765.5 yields 20.4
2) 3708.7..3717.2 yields 21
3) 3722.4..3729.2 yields 21.1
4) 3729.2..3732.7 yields 20.9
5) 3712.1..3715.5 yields 20.9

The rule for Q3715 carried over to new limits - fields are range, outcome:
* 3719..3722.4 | 20.89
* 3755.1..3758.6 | 20.13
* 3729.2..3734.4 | 20.99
